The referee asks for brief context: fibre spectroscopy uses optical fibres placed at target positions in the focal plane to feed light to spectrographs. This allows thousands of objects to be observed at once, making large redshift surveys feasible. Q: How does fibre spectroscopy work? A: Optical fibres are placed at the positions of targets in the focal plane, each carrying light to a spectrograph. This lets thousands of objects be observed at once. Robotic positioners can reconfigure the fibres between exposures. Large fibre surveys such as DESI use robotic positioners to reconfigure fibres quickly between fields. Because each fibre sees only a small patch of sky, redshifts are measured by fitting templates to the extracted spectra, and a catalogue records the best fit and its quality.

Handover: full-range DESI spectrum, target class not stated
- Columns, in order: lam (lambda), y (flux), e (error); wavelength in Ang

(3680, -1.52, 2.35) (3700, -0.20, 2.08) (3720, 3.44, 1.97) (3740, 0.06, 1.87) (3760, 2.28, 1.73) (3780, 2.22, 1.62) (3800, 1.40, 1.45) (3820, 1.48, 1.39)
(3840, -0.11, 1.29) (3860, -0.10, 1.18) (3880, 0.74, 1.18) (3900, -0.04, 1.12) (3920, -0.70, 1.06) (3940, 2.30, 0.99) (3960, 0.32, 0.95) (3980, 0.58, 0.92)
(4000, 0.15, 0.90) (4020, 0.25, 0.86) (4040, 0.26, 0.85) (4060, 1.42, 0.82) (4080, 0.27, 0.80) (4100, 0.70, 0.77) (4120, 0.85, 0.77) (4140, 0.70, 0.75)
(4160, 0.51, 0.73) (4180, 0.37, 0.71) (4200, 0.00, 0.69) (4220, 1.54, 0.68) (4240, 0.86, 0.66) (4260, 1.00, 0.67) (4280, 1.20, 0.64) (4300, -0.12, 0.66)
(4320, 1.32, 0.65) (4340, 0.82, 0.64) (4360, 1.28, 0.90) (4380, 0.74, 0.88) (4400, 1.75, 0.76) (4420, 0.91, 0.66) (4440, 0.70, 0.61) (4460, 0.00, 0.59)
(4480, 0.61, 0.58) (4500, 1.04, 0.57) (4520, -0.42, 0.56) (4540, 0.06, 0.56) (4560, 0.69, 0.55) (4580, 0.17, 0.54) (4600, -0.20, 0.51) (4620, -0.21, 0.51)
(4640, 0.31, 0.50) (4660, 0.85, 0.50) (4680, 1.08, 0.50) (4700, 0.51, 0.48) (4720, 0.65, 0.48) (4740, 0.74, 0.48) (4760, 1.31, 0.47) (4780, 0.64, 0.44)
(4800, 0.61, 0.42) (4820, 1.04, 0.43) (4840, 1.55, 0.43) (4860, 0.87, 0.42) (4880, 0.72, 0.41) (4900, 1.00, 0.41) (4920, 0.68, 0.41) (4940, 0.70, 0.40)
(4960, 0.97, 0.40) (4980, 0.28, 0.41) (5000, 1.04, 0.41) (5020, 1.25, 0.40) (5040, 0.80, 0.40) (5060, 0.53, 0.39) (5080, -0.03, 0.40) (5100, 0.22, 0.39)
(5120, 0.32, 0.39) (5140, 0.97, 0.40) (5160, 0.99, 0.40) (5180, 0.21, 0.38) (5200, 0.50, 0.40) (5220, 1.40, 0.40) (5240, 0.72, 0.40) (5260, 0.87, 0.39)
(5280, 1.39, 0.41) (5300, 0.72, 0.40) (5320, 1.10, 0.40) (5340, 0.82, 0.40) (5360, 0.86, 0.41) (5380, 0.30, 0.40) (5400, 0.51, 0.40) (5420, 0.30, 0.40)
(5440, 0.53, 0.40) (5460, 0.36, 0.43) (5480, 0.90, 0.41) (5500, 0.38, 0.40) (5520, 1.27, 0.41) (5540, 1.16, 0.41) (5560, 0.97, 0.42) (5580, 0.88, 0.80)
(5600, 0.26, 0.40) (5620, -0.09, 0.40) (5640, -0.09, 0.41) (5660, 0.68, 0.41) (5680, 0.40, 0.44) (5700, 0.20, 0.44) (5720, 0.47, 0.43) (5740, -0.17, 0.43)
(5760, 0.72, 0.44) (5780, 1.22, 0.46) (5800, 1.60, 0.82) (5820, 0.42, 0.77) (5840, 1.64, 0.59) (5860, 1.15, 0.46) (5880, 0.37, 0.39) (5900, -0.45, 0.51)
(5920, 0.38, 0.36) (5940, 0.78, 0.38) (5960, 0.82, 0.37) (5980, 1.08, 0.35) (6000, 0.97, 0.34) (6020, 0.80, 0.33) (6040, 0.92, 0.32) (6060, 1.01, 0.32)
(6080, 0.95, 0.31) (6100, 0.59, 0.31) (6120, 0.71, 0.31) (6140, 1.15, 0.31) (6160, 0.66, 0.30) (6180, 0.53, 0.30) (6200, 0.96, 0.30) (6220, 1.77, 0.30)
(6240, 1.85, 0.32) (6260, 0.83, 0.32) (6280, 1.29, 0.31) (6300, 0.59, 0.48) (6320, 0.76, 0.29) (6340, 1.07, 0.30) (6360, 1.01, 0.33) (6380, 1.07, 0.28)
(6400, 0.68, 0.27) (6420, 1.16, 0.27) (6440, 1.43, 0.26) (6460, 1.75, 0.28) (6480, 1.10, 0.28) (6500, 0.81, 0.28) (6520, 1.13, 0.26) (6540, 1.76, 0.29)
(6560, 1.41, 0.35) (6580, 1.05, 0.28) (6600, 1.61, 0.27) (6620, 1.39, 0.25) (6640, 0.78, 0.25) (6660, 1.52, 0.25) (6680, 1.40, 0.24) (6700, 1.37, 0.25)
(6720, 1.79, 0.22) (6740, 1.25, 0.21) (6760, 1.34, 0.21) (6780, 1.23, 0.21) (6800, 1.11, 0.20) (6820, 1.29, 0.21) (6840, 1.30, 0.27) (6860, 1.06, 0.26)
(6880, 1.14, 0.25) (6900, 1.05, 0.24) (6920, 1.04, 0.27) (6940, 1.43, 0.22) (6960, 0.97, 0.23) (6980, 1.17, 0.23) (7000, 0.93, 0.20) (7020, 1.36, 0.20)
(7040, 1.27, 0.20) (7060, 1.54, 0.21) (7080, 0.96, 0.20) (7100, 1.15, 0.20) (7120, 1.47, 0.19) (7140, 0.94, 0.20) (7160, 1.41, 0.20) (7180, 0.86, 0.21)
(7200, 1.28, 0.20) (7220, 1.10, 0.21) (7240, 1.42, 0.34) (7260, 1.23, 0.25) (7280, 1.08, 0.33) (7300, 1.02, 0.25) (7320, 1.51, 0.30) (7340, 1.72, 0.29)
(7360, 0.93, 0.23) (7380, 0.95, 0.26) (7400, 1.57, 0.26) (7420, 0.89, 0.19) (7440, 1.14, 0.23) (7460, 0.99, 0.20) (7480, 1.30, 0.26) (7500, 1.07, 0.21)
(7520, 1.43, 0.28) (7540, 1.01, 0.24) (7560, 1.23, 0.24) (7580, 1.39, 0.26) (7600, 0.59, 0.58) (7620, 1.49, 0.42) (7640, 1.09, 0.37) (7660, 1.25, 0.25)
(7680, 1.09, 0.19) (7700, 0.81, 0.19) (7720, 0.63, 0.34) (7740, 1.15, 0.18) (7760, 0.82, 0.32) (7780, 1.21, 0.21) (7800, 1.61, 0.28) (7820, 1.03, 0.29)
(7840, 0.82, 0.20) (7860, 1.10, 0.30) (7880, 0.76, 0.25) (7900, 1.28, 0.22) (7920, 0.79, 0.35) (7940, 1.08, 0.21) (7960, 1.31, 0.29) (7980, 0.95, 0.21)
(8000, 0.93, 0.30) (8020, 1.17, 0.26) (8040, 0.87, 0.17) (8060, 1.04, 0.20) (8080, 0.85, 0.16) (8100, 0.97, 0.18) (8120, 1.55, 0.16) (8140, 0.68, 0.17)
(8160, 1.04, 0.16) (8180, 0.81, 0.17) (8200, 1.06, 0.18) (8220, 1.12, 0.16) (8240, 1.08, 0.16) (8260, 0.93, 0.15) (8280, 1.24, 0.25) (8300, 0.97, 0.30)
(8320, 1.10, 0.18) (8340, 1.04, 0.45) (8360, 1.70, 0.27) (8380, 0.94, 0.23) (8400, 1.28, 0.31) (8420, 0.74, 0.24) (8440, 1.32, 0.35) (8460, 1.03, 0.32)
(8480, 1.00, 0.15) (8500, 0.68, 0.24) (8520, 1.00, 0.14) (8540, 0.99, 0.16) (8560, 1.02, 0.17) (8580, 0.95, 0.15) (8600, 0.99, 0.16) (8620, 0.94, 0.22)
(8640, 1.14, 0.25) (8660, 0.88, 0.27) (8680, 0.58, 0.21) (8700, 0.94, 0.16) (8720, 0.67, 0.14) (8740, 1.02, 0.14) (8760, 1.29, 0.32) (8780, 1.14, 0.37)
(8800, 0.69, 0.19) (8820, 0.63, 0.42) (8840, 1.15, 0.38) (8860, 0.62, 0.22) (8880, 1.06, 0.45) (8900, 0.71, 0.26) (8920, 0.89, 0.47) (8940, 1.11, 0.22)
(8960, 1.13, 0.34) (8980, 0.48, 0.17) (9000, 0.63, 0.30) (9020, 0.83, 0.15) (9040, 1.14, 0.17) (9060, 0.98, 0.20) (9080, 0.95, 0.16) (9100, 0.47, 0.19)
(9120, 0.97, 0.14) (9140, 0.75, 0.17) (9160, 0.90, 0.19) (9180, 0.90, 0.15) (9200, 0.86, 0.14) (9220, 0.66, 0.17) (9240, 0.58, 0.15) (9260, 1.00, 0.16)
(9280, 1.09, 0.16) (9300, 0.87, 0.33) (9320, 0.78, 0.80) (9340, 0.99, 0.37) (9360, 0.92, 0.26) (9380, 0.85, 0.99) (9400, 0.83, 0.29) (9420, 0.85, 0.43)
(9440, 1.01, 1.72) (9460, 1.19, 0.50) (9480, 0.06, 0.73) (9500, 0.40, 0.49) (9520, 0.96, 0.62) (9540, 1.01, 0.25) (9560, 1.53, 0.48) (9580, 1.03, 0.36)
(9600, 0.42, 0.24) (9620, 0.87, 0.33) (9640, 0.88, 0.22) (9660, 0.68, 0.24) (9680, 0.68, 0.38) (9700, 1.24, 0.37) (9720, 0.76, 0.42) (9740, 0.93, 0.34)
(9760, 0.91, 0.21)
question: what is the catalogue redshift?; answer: 0.67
